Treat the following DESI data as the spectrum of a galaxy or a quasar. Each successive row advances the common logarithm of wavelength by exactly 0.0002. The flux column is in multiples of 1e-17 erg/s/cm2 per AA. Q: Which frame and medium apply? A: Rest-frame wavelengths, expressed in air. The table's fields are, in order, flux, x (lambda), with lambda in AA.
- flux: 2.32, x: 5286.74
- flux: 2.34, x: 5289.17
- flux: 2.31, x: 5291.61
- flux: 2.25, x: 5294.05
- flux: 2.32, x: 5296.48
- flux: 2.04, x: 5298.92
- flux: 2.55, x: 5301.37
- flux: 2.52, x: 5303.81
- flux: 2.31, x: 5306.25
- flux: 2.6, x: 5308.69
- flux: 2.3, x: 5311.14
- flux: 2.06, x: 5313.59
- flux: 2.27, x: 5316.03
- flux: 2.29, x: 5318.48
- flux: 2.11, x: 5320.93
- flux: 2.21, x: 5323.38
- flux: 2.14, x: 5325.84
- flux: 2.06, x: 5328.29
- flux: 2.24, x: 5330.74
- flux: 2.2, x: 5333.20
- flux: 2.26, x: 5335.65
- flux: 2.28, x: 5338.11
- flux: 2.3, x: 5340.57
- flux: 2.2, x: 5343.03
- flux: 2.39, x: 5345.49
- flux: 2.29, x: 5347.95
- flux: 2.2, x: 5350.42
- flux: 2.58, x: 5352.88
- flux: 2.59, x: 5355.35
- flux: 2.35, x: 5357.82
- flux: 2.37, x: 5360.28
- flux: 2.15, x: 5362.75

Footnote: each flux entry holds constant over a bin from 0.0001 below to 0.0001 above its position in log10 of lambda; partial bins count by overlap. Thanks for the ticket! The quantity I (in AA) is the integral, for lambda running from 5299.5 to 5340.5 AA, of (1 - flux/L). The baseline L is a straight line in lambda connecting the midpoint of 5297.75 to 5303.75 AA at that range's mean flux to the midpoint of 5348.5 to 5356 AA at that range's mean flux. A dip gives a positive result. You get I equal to 1.7 AA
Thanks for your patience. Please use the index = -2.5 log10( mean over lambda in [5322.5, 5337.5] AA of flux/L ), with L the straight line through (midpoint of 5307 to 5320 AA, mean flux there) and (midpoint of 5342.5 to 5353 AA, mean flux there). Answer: 0.06 mag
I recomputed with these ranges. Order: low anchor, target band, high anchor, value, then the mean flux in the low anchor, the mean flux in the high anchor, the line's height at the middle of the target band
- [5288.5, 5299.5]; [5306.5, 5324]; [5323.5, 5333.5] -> -0.54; 2.26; 2.16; 2.2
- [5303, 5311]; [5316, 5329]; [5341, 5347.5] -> 1.15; 2.45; 2.3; 2.39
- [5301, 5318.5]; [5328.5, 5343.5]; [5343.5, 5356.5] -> 0.92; 2.36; 2.4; 2.38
